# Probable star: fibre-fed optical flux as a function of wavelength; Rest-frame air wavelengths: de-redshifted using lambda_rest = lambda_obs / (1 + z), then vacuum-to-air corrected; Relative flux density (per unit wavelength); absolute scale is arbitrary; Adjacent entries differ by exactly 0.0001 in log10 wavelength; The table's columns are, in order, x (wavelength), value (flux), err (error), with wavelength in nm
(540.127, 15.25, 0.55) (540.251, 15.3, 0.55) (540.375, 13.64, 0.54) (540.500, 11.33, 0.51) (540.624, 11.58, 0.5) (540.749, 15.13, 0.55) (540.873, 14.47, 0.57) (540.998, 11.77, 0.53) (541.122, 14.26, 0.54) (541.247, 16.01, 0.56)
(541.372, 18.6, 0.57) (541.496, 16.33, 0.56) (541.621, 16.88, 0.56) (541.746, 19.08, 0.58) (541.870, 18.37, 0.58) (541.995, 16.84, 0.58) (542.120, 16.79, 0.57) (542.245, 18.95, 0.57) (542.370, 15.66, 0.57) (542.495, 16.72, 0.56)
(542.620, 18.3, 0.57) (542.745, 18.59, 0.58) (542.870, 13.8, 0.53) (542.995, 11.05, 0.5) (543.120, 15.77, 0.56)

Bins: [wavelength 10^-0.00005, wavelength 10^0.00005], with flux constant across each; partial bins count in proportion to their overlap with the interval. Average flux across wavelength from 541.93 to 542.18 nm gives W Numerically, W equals 16.8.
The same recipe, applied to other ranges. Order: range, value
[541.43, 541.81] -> 17.5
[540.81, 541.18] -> 13.5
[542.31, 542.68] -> 16.9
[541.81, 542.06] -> 17.6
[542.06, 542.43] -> 17.1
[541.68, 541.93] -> 18.7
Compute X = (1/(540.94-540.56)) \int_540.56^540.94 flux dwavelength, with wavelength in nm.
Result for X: 13.7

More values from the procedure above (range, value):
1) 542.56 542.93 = 16.9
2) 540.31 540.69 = 12.2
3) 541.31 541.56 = 17.5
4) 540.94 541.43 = 15.2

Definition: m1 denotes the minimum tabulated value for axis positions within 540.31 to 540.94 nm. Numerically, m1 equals 11.33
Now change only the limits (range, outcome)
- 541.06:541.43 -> 14.26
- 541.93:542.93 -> 13.8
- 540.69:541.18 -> 11.77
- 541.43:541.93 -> 16.33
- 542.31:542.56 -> 15.66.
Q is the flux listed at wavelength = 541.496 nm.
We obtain 16.33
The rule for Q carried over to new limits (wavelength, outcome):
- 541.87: 18.37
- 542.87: 13.8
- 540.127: 15.25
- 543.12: 15.77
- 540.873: 14.47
